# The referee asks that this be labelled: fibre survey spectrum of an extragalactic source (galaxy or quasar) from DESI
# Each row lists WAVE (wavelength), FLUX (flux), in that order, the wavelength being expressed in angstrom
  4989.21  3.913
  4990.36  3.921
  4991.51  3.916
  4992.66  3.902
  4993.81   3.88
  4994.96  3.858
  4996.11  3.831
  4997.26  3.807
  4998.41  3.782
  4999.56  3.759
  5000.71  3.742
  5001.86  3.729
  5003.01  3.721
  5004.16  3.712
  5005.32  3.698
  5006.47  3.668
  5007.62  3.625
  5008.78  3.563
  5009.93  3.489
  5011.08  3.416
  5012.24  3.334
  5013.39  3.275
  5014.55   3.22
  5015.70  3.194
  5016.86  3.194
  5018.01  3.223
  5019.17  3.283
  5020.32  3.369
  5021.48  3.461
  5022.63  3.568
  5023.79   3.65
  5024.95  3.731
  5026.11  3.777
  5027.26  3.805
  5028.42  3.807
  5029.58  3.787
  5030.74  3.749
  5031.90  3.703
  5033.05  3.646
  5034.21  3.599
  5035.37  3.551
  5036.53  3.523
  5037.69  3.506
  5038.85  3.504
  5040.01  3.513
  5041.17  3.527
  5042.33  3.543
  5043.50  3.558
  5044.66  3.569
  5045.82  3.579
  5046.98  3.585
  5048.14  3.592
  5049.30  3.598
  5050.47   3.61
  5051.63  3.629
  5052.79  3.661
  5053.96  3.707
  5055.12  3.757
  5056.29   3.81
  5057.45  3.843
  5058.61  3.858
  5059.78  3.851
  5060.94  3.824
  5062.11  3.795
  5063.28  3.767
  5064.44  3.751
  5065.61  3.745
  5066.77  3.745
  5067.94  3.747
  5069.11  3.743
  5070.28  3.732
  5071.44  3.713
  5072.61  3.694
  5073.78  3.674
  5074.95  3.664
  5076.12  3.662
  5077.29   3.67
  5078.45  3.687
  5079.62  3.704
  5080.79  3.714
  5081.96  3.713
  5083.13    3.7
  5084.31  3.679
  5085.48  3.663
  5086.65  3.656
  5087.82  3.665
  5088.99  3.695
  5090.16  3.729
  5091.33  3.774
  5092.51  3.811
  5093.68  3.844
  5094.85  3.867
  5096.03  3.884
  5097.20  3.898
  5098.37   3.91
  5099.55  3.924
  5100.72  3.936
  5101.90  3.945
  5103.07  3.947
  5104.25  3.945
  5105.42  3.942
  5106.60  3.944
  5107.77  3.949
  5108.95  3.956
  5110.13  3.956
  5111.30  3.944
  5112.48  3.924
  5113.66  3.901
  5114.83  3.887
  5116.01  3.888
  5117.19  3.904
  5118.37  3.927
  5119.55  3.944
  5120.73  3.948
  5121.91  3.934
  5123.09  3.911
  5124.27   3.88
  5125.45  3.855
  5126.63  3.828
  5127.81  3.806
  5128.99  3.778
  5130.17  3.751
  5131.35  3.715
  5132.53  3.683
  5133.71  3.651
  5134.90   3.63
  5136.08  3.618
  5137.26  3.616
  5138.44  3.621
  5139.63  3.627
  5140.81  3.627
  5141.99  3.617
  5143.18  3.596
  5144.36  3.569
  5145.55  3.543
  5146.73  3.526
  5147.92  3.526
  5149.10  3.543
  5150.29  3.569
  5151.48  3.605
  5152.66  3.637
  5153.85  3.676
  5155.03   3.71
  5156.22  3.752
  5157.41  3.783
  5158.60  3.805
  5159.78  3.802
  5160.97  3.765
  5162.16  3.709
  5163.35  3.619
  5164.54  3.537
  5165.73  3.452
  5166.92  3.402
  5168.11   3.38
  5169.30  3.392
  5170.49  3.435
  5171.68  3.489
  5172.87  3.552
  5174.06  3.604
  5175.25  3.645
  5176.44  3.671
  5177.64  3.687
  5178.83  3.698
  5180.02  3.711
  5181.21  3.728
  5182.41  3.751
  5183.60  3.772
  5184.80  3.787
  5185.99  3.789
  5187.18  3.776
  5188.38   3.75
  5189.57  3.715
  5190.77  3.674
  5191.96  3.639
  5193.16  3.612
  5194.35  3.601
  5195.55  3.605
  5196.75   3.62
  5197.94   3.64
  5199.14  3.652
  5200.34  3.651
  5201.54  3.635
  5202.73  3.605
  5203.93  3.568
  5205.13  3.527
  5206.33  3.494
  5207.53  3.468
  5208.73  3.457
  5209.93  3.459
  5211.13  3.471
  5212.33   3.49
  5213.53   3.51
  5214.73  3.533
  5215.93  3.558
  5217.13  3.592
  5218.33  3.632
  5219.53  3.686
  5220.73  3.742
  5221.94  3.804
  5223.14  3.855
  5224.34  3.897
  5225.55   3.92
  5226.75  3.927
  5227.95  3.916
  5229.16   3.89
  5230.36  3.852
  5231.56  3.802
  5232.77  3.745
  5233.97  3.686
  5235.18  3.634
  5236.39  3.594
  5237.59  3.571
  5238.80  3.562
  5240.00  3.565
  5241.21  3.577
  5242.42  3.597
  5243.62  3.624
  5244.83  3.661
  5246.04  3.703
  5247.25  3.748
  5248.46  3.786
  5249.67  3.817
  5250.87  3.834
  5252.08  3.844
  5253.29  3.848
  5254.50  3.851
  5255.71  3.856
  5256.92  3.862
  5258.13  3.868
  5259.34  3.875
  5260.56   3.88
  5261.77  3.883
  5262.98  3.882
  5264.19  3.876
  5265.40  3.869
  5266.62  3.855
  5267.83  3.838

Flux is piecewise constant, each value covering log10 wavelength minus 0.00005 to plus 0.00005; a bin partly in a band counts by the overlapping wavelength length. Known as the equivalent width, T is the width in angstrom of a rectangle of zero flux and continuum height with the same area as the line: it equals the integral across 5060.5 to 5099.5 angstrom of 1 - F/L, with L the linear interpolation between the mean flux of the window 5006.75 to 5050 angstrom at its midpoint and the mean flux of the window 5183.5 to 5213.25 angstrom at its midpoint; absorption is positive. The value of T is -2.1 angstrom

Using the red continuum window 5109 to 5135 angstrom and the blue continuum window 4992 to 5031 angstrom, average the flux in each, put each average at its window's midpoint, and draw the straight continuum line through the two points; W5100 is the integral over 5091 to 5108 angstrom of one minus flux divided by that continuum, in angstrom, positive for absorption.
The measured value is -0.4 angstrom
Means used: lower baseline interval 3.61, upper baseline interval 3.85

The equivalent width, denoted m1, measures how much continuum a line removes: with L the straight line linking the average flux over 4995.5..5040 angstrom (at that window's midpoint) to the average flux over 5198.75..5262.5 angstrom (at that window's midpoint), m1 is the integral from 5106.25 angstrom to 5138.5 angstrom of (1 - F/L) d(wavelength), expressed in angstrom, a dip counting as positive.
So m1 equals -1.8 angstrom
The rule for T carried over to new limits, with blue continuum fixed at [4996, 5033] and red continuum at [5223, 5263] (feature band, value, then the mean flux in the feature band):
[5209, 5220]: 0.6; 3.55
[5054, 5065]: -0.6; 3.8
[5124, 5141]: -0.1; 3.71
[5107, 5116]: -0.7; 3.93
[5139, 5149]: 0.3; 3.58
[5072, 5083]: -0.2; 3.69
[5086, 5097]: -0.4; 3.77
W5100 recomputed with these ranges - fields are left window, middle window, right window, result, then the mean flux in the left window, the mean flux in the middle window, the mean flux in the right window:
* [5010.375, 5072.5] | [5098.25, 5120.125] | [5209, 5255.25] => -1.73 angstrom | 3.61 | 3.93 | 3.7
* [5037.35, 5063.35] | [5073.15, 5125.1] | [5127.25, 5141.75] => -2.33 angstrom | 3.66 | 3.83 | 3.68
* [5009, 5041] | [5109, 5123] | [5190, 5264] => -1.27 angstrom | 3.52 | 3.92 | 3.7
